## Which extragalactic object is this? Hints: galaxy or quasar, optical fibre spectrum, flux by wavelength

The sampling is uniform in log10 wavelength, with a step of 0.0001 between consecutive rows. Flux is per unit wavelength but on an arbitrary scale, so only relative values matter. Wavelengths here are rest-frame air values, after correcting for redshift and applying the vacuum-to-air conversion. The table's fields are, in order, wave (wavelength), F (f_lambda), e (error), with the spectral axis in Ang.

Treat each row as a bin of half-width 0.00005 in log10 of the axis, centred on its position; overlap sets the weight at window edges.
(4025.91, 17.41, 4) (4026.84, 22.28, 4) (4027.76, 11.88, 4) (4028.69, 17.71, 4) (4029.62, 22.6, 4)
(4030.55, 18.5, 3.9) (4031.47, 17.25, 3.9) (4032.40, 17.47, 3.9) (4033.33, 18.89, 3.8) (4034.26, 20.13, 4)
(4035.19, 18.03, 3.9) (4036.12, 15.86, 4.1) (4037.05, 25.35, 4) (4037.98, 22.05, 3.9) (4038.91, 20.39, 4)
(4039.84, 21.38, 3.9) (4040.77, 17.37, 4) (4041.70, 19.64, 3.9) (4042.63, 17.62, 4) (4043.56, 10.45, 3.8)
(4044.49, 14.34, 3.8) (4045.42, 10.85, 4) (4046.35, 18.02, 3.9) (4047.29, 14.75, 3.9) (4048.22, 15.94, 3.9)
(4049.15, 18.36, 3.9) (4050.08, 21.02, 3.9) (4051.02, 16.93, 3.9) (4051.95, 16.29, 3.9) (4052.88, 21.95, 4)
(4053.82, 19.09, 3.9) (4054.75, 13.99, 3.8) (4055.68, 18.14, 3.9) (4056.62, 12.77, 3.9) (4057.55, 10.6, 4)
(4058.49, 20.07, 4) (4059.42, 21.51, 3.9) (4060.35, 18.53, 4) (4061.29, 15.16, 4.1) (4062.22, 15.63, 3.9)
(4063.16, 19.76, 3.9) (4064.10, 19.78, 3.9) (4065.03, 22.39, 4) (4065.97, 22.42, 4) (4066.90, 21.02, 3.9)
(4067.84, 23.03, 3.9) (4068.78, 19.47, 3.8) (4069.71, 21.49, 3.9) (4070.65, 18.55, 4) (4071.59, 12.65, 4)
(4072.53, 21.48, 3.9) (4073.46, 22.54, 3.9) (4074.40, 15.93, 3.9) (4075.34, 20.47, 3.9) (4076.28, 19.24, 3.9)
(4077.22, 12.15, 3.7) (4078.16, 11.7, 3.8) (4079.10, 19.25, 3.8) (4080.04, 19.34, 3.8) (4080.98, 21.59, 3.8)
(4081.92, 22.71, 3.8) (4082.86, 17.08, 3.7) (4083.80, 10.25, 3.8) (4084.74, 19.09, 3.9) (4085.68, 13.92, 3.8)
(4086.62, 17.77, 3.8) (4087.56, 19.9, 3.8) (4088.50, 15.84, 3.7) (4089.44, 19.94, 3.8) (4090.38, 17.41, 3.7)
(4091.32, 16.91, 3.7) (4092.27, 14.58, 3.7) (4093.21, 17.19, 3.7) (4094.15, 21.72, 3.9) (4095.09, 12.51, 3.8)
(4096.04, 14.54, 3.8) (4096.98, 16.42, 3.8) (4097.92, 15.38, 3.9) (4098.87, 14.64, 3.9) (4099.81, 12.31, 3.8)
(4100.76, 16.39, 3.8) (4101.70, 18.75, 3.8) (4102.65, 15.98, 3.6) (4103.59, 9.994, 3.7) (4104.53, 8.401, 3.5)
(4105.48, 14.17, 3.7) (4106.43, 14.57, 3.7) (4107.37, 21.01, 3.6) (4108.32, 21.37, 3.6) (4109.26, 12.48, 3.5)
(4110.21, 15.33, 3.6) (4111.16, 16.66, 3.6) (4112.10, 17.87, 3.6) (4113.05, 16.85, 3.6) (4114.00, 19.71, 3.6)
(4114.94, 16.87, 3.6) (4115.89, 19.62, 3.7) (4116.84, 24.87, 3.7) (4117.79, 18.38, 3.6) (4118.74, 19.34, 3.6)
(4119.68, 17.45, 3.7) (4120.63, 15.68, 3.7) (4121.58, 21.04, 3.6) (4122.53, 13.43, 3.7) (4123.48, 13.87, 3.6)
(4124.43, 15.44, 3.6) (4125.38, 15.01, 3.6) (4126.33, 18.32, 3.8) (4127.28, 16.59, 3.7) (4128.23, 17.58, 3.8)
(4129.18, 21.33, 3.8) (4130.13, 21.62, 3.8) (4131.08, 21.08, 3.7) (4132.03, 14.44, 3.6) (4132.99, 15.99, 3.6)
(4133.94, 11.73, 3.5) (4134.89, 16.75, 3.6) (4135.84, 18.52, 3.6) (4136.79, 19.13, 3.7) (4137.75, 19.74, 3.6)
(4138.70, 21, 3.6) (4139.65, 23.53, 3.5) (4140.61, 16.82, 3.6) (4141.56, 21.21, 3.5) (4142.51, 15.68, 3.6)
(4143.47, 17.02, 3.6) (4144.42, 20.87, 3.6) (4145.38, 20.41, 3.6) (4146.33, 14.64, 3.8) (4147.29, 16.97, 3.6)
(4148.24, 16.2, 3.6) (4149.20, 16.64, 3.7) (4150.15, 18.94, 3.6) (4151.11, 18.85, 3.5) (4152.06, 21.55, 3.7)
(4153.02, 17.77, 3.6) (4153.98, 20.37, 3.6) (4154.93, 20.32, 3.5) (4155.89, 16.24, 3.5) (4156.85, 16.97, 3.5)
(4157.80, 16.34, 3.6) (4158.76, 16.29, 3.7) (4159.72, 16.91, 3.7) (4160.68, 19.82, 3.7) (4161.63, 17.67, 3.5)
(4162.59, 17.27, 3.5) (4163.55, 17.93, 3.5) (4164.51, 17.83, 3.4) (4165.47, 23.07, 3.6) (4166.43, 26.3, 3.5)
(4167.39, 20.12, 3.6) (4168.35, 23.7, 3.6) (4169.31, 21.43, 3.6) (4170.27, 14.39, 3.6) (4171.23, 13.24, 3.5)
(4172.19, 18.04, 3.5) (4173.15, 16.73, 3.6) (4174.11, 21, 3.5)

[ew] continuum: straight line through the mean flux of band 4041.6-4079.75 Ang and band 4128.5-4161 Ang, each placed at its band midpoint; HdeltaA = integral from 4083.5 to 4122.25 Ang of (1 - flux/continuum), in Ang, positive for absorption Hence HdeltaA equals 2.8 Ang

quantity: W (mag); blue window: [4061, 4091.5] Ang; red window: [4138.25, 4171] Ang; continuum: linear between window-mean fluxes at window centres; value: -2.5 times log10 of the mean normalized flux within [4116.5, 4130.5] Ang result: 0.04 mag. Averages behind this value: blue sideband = 18.4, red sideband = 18.8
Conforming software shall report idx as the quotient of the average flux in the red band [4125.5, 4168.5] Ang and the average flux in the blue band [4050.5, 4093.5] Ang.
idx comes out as 1.0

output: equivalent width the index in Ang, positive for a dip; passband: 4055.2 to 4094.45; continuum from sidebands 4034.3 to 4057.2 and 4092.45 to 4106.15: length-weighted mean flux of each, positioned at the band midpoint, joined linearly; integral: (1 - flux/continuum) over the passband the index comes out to -4.9 Ang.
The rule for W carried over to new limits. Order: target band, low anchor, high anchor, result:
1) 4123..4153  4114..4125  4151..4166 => 0.01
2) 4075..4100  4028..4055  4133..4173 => 0.08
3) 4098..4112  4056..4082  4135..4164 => 0.21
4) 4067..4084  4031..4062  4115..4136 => -0.05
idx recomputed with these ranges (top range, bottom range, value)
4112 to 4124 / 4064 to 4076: 0.90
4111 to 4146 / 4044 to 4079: 1.02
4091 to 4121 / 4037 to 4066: 0.93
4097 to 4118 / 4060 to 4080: 0.88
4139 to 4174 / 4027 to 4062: 1.06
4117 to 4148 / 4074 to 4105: 1.09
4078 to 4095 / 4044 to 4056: 1.04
